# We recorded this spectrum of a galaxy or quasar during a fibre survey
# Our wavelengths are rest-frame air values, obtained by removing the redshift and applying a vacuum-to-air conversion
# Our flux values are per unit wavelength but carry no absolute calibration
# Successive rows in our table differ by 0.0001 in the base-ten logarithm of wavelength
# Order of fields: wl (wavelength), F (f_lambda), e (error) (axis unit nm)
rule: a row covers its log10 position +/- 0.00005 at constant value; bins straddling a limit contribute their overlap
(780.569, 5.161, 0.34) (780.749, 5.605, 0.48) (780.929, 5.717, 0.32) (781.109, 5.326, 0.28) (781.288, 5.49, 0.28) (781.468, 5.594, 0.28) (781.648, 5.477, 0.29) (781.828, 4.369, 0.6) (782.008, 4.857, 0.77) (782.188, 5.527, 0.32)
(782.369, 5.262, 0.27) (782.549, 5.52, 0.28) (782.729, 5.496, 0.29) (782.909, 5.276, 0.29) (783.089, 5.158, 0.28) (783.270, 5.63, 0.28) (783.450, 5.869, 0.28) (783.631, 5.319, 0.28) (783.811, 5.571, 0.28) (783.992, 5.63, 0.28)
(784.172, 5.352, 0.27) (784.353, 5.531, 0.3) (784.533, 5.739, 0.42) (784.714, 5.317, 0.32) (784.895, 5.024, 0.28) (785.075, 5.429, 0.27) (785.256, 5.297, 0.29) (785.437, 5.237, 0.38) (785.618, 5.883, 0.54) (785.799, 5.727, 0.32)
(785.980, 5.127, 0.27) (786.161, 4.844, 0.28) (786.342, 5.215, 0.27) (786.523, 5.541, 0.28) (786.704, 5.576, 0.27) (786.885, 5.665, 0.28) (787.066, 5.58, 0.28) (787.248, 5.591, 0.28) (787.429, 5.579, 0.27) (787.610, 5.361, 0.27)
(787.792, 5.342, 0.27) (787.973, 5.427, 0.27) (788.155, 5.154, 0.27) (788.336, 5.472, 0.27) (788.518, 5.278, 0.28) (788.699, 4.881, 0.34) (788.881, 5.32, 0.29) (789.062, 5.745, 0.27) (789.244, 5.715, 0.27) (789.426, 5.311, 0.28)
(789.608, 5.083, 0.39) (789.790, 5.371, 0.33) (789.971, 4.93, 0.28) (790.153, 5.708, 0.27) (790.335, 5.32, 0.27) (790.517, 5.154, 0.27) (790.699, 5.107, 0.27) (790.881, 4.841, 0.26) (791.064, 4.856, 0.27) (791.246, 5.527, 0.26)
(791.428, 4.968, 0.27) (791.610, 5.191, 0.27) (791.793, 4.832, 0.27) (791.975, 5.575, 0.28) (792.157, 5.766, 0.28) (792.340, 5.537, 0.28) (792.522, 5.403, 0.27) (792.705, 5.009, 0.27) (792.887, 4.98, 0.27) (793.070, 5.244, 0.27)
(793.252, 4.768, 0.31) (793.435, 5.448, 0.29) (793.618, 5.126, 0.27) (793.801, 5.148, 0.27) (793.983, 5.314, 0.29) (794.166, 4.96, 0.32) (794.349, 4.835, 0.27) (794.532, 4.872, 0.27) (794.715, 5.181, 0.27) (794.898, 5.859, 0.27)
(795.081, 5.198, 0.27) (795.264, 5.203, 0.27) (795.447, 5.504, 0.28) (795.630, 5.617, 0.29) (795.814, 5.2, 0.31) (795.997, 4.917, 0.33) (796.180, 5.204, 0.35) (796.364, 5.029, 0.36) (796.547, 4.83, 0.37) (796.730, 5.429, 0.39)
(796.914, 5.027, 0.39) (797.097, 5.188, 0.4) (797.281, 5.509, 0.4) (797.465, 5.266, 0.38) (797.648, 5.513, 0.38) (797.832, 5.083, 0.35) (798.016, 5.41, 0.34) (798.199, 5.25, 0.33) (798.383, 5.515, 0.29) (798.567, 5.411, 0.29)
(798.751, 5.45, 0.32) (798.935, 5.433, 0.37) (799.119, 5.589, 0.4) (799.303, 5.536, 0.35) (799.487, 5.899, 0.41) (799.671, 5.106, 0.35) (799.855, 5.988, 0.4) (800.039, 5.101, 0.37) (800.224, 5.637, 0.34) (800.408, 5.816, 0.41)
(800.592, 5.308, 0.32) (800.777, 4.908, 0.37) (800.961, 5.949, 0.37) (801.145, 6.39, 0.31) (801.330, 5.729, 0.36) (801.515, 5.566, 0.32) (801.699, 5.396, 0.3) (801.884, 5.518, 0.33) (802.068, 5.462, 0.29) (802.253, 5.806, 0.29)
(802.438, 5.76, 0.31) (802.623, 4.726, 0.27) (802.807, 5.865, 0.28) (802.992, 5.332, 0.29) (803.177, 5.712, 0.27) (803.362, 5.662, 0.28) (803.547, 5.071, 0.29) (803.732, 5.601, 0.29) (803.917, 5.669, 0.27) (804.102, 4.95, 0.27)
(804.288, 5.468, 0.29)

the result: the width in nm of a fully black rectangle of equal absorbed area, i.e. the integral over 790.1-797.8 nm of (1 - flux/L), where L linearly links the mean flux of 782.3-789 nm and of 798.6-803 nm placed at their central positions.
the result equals 0.388 nm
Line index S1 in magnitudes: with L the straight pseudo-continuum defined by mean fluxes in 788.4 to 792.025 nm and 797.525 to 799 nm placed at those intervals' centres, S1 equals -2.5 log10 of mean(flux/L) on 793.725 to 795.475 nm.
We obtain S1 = 0.02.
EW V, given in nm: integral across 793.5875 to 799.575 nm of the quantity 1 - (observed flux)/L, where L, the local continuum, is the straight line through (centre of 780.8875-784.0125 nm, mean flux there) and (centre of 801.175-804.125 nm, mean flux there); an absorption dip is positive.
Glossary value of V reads 0.21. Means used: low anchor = 5.38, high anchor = 5.52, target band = 5.29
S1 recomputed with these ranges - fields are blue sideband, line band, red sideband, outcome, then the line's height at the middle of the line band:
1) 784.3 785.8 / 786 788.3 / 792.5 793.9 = -0.007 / 5.37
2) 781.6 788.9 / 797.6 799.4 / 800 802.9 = 0.023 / 5.53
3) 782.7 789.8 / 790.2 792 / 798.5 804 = 0.067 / 5.46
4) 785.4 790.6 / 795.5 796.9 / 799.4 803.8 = 0.064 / 5.49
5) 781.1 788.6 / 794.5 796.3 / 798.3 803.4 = 0.044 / 5.5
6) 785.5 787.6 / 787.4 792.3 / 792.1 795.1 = 0.013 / 5.35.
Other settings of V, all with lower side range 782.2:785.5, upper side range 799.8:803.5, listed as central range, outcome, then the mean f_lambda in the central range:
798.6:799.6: -0.002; 5.56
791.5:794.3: 0.147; 5.21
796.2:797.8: 0.091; 5.22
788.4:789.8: 0.034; 5.34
